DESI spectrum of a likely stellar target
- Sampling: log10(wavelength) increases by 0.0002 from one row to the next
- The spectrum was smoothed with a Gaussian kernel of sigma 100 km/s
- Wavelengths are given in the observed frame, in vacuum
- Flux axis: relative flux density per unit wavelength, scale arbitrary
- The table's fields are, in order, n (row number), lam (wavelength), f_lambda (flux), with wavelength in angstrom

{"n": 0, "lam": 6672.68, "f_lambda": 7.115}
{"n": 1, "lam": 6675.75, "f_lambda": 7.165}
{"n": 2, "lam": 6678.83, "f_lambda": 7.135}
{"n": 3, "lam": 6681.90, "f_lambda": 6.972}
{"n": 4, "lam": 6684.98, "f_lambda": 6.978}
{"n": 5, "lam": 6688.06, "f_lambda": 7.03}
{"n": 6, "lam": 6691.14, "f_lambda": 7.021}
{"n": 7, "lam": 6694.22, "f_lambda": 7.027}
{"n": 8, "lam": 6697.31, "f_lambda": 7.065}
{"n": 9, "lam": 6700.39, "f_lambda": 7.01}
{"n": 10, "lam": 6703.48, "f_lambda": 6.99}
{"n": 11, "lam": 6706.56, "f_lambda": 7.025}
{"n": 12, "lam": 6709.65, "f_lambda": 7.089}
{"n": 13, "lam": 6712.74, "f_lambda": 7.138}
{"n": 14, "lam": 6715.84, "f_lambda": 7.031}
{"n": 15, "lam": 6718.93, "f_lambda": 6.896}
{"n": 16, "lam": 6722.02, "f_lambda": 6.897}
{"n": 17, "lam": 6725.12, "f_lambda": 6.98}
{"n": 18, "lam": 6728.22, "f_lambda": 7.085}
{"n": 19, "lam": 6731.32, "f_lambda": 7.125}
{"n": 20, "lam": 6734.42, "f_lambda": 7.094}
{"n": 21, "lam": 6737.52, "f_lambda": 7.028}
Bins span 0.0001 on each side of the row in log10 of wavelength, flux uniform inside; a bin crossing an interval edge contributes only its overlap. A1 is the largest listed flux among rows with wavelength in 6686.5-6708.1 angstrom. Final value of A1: 7.065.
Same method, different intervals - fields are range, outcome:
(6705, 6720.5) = 7.138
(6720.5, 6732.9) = 7.125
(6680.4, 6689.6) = 7.03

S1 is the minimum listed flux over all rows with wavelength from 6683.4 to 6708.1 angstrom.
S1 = 6.978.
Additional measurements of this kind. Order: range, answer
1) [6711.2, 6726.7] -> 6.896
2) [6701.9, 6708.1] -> 6.99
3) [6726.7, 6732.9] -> 7.085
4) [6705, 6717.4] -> 7.025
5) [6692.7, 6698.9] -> 7.027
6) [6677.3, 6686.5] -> 6.972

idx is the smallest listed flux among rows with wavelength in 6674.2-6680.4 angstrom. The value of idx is 7.135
